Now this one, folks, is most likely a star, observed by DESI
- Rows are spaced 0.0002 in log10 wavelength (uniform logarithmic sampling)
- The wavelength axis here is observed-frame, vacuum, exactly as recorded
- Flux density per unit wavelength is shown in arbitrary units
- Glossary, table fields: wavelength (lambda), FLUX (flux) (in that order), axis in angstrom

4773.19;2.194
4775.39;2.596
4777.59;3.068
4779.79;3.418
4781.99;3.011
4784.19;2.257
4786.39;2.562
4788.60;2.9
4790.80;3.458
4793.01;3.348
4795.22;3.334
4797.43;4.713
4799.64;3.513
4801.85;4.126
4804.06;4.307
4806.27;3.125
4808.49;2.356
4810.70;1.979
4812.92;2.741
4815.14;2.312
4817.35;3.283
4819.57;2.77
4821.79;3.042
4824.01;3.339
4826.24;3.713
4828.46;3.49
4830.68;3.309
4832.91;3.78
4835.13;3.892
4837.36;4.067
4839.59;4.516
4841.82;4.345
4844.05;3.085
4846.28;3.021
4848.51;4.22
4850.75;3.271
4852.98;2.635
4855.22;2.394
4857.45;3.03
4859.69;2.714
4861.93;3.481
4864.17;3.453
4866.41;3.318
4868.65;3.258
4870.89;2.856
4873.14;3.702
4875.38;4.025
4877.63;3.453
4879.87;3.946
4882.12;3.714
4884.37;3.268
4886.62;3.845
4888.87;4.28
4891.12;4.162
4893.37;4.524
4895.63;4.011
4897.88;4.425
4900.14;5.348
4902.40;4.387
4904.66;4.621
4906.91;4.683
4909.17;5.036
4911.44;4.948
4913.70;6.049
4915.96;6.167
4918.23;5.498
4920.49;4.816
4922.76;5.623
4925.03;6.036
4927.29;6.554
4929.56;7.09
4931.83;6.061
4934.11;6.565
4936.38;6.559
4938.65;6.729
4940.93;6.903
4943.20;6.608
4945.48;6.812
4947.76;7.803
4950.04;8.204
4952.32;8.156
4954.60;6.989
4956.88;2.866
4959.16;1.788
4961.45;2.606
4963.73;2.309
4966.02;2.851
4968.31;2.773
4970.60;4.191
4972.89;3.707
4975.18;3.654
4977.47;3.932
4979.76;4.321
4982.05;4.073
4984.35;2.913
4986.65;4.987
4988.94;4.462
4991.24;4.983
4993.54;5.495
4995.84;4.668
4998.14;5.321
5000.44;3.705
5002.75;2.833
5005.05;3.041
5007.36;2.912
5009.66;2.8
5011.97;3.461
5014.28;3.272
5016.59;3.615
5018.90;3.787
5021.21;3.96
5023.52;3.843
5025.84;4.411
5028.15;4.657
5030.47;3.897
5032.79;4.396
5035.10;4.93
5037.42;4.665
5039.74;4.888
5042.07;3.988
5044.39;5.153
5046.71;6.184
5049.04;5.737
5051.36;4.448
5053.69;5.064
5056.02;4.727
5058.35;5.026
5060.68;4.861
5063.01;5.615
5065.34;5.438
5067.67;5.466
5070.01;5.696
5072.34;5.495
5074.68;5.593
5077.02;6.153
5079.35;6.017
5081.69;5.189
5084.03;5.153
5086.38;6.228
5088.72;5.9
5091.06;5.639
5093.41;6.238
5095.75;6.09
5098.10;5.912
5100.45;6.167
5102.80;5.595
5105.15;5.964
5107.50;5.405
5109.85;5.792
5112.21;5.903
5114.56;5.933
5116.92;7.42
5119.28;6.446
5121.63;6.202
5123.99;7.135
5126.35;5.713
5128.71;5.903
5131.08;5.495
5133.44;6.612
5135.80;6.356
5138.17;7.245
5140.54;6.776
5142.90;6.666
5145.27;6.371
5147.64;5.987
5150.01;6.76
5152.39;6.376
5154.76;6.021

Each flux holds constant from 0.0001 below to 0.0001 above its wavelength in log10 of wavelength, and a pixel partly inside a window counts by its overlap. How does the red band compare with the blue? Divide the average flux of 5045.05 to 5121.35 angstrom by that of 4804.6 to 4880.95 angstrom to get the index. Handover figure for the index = 1.73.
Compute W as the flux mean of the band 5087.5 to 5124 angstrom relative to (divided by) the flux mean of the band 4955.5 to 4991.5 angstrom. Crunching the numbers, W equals 1.73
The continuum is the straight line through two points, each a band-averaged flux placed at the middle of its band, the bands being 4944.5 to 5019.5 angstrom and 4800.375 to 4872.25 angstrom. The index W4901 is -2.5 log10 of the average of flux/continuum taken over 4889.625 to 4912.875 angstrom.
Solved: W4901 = -0.242 mag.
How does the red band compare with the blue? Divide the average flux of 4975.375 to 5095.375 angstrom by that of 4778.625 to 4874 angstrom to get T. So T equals 1.43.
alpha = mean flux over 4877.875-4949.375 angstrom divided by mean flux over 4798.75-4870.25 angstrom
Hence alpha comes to 1.6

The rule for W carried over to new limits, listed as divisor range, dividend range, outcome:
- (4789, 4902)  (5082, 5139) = 1.72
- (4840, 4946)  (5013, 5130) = 1.17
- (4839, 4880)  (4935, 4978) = 1.49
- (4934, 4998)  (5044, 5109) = 1.14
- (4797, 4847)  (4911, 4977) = 1.58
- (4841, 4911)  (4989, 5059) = 1.15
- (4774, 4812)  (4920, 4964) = 1.87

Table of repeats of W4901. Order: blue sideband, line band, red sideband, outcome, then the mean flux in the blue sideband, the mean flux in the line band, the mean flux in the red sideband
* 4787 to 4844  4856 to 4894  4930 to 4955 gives 0.39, 3.42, 3.57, 7.04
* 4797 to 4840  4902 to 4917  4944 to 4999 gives -0.25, 3.38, 5.16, 4.58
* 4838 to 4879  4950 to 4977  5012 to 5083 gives 0.05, 3.39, 4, 4.85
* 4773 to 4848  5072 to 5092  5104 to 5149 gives 0.03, 3.29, 5.72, 6.28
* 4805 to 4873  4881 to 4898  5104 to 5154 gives -0.06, 3.24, 4.01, 6.31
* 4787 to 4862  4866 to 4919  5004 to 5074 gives -0.16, 3.33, 4.32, 4.53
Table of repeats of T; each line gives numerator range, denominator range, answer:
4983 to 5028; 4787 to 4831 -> 1.21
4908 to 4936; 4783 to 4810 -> 1.78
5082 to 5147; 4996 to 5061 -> 1.44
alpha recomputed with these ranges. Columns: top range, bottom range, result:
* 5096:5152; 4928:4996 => 1.24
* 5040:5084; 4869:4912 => 1.28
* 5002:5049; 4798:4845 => 1.20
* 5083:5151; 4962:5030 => 1.62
